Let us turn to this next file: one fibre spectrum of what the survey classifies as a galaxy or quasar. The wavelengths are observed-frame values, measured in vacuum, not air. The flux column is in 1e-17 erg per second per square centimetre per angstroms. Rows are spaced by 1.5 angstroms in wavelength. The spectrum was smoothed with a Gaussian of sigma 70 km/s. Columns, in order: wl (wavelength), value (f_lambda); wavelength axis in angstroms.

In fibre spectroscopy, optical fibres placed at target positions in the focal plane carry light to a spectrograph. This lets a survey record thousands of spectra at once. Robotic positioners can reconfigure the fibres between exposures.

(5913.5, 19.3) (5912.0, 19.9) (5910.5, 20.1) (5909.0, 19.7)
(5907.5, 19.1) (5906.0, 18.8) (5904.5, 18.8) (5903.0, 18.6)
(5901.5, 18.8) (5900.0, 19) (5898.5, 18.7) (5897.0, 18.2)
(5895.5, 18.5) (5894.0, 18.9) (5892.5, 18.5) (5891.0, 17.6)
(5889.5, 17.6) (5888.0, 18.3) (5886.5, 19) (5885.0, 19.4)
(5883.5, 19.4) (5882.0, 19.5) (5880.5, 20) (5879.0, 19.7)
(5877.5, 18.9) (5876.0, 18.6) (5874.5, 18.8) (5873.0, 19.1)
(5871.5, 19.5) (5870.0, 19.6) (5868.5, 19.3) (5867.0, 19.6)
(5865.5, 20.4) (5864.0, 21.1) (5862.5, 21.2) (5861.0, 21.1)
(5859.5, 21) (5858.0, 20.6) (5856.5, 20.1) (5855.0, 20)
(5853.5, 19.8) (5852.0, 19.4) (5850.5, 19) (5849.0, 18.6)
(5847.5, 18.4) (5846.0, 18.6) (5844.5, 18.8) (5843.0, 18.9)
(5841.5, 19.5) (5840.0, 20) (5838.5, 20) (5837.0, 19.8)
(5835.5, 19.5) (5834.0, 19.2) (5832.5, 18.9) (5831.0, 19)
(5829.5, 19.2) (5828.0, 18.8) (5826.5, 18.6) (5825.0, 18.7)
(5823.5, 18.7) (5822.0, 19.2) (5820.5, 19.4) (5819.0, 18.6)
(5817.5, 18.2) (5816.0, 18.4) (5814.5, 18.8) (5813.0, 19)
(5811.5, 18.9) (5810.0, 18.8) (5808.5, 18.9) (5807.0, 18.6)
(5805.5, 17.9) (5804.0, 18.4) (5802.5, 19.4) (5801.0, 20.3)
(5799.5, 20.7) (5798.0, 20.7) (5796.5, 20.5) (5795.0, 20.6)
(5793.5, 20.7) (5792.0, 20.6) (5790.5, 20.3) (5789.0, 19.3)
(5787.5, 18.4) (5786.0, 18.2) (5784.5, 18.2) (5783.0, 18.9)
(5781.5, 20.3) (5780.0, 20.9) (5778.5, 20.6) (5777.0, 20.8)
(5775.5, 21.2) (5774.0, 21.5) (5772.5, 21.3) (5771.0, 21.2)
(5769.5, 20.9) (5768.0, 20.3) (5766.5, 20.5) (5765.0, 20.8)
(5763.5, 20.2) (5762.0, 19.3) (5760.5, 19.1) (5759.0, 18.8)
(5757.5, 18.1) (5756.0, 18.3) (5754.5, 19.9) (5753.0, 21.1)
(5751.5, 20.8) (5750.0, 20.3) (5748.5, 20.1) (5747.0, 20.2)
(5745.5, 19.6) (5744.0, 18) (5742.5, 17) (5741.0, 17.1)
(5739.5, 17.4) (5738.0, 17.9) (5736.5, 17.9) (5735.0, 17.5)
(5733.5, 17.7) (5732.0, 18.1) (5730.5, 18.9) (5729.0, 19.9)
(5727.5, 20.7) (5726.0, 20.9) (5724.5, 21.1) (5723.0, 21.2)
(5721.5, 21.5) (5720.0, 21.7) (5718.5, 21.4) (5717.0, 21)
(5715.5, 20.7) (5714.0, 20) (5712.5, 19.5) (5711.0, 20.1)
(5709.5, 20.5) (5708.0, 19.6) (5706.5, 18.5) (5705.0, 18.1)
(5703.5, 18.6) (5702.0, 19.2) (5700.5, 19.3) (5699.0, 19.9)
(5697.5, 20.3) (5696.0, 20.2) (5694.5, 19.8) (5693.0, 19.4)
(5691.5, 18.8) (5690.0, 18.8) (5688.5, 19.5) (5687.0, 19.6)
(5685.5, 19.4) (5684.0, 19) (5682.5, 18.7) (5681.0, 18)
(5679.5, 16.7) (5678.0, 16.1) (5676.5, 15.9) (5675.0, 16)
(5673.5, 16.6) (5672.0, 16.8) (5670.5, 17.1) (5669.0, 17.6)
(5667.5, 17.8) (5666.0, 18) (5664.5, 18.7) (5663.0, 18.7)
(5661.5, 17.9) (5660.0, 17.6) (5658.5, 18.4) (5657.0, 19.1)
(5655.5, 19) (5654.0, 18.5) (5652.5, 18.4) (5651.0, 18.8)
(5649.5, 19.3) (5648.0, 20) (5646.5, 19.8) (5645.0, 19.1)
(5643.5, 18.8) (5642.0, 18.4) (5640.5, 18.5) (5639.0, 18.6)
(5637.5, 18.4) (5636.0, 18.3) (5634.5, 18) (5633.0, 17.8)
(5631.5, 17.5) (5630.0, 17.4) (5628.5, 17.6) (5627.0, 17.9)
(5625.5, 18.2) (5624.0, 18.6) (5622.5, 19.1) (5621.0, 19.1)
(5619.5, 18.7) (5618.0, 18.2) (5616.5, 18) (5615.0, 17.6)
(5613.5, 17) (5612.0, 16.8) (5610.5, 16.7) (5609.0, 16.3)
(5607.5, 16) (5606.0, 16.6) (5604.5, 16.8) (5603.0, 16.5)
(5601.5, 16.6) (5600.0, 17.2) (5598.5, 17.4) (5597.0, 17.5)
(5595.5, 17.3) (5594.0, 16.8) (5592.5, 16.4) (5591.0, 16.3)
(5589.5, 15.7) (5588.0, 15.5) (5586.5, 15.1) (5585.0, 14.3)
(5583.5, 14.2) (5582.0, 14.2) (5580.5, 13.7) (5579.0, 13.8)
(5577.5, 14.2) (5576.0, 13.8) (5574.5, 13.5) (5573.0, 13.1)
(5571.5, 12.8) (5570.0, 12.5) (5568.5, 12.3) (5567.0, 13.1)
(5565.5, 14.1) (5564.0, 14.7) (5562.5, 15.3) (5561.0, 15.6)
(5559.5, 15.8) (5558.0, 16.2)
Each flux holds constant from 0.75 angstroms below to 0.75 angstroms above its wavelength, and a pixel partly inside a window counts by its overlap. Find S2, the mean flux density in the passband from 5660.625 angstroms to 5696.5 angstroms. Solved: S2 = 18.1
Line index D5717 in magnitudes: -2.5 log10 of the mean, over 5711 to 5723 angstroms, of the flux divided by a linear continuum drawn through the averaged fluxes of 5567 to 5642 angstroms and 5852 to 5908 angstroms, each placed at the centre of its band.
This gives -0.18 mag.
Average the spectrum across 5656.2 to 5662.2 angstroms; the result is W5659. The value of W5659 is 18.3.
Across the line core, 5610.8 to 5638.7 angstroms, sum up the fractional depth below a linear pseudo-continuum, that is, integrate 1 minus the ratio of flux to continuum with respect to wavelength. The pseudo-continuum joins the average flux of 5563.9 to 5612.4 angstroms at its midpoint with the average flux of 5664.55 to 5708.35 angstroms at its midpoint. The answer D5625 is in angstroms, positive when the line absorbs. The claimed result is -2.75 angstroms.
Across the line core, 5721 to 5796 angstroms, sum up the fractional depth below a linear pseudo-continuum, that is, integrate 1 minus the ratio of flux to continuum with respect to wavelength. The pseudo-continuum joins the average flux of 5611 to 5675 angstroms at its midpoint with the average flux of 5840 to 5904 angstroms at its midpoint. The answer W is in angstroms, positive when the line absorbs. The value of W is -3.7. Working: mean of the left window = 18.2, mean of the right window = 19.3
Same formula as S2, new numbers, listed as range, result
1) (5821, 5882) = 19.5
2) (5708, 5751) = 19.6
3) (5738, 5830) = 19.5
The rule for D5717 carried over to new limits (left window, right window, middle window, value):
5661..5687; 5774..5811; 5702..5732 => -0.10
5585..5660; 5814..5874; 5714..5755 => -0.06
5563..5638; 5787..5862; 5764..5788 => -0.09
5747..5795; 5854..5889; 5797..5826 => 0.05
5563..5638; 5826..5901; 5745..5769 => -0.10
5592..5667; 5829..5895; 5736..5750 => 0.01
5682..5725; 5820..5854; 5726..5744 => 0.08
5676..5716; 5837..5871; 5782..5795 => 0.00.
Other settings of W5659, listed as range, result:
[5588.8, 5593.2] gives 16.1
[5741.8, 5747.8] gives 18.7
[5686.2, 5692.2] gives 19.2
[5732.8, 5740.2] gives 17.7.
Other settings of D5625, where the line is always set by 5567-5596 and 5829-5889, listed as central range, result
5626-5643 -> -2.9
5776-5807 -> -2.5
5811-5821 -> 0.0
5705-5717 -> -2.1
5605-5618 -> -1.7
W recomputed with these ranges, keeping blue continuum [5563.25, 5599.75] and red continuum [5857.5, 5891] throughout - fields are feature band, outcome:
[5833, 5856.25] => -0.29 angstroms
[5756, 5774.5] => -2.40 angstroms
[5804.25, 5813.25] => -0.08 angstroms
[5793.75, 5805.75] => -1.05 angstroms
